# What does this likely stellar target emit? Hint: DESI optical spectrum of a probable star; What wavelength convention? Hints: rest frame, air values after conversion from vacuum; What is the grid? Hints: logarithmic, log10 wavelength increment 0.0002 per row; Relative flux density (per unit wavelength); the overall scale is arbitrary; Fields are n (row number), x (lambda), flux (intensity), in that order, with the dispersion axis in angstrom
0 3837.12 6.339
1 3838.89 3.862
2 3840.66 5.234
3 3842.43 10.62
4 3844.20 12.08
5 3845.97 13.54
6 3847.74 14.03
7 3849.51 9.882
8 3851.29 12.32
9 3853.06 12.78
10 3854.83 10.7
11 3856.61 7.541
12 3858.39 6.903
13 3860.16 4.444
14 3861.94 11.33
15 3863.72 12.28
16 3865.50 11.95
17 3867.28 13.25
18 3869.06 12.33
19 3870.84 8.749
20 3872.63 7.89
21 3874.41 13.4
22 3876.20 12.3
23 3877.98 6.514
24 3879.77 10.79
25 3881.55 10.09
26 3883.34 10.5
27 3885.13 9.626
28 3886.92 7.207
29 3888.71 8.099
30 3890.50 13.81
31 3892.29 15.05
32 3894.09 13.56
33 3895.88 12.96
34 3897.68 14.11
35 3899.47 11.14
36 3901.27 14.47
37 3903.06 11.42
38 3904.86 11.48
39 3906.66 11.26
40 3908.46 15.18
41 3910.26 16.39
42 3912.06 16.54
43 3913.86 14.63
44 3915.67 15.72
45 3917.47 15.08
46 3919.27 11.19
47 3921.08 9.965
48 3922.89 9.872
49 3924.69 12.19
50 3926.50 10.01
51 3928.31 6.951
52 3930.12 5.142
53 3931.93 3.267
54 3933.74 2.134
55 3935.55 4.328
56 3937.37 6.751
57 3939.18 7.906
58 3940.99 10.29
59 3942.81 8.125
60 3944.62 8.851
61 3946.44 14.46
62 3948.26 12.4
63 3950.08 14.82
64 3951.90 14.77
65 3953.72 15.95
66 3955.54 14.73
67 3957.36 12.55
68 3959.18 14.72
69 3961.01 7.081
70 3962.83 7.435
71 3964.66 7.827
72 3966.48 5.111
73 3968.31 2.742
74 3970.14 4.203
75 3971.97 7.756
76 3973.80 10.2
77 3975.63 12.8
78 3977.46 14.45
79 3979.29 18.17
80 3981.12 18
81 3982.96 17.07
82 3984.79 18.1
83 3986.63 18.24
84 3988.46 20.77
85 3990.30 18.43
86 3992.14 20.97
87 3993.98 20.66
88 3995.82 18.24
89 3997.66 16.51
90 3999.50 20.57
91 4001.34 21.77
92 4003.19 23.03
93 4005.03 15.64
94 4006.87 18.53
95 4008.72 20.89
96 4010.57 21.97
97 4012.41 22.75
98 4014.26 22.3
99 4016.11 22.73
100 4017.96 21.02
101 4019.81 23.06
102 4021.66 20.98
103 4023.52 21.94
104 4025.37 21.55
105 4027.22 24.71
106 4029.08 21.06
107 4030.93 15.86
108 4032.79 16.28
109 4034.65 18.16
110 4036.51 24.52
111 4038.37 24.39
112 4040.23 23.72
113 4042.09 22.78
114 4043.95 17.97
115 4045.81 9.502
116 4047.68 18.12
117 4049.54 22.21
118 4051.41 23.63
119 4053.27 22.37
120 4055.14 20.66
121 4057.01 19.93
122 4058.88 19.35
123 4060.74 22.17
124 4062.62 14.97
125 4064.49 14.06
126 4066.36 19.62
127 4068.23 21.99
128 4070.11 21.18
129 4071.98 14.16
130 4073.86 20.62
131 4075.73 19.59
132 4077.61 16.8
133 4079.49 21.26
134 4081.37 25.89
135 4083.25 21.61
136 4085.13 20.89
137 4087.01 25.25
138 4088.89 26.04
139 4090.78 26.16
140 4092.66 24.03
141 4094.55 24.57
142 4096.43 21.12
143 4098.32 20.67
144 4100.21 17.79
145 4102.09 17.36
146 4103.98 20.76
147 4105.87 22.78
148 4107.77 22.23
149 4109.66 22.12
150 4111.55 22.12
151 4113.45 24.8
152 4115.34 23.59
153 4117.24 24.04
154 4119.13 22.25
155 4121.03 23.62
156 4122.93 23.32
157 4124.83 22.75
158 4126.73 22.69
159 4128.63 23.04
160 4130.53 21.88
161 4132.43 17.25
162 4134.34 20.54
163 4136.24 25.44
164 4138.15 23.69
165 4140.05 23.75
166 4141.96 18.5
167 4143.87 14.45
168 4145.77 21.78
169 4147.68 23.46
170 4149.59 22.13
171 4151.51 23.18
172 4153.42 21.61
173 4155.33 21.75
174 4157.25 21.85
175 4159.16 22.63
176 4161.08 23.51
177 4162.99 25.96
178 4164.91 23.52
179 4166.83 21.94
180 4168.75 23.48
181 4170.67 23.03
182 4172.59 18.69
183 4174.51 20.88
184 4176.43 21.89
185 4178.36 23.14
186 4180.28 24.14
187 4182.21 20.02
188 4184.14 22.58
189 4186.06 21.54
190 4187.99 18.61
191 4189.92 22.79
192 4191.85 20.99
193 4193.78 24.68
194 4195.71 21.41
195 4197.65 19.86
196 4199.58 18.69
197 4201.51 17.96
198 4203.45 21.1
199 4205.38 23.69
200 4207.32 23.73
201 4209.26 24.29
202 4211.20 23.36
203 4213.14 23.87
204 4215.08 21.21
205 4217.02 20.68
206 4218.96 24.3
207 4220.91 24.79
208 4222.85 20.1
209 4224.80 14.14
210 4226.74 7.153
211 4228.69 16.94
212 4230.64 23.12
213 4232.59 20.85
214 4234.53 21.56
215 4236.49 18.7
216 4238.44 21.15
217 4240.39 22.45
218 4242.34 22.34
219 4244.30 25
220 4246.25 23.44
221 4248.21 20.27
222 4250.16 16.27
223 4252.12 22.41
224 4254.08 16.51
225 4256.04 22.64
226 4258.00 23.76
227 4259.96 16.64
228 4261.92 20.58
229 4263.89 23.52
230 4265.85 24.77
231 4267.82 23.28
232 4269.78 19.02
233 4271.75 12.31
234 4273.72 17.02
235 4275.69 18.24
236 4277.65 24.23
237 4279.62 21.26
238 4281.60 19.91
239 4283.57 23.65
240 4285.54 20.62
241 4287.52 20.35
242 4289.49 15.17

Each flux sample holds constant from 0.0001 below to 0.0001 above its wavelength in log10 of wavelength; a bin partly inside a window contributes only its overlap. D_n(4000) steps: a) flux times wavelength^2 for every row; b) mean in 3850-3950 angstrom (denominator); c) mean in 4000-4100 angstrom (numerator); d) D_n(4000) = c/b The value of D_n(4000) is 2.10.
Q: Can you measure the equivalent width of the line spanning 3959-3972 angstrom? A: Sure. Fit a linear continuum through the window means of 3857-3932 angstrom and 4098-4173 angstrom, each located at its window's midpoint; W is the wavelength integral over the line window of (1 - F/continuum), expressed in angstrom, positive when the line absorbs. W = 7.0 angstrom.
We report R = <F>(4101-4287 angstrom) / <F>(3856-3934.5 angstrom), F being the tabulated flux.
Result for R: 1.96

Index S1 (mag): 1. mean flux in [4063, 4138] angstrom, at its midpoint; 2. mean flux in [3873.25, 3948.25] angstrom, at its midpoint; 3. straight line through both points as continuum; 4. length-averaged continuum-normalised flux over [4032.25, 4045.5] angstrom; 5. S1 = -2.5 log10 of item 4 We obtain -0.14 mag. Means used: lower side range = 10.8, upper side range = 21.7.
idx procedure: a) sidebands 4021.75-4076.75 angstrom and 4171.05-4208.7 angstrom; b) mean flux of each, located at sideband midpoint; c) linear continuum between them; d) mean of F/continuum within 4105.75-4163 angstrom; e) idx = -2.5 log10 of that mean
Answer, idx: -0.07 mag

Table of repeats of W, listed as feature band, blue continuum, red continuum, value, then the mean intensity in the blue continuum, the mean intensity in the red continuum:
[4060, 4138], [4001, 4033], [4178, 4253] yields -2.0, 21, 21.1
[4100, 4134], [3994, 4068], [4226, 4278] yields -2.9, 20.3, 20.2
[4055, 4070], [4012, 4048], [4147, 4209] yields 1.3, 20.7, 22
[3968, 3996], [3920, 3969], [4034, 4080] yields -4.8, 9.31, 19.7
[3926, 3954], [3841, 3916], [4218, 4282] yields 8.8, 11.6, 20.3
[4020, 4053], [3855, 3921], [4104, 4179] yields -5.0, 11.6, 22.3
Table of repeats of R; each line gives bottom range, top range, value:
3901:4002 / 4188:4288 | 1.66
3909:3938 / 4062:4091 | 2.04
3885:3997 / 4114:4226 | 1.81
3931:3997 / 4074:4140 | 1.84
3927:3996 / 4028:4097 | 1.76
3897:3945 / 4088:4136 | 2.12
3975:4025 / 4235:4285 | 1.06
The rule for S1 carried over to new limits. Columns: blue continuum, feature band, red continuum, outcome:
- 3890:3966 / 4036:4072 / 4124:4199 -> -0.18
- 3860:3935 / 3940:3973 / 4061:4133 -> 0.35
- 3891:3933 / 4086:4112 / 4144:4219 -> -0.18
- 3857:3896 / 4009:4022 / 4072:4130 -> -0.24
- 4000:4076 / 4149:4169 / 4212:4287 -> -0.12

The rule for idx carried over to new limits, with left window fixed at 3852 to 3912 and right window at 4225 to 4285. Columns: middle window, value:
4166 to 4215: -0.17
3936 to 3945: 0.48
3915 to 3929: 0.08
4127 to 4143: -0.25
